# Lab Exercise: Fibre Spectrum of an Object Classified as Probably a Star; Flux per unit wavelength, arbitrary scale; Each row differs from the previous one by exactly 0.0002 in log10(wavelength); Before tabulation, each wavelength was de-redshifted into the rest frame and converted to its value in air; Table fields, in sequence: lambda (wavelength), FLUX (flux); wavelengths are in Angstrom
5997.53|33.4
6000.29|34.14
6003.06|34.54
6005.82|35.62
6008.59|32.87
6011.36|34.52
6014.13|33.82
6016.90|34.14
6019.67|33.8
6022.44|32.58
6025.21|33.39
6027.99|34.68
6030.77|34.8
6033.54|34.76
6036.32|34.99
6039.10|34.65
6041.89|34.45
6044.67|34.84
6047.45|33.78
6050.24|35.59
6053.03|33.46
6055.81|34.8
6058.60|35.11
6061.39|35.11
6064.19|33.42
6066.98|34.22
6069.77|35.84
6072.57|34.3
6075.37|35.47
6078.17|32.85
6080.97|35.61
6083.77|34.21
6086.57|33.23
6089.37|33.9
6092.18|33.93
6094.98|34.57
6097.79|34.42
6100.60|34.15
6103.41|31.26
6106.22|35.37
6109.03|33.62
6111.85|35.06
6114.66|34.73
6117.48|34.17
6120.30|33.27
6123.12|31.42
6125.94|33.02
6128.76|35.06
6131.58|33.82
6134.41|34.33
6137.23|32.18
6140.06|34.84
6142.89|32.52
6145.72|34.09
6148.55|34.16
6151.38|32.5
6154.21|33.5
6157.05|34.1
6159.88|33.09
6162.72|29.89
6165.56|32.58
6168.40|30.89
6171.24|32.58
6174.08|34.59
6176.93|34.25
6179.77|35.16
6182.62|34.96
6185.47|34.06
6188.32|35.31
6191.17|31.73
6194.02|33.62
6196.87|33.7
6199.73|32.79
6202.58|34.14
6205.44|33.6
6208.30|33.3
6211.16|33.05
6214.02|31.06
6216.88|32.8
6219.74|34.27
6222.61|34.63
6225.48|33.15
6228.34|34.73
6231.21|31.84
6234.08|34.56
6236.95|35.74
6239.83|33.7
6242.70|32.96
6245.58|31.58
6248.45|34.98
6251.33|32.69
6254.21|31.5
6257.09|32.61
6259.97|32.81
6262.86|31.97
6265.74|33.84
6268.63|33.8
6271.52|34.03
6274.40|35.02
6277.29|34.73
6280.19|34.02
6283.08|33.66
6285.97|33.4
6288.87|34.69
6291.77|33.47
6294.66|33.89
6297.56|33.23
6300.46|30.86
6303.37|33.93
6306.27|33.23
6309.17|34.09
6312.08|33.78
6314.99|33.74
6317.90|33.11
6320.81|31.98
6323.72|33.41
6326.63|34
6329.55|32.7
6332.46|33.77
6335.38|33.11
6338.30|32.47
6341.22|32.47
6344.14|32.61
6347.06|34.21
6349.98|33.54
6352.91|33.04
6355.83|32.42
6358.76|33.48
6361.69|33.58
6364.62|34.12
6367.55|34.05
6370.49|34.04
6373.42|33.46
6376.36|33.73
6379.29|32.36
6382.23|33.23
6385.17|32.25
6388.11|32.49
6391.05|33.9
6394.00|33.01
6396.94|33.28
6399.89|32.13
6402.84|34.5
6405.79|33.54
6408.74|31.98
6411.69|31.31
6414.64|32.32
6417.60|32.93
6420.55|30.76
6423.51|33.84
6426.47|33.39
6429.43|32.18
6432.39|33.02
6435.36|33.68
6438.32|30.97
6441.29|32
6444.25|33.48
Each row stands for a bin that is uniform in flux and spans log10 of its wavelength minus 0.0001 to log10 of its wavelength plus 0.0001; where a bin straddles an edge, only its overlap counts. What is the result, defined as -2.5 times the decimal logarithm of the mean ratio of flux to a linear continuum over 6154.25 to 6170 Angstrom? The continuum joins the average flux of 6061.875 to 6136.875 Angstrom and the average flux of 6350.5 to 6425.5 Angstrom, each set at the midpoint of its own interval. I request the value 0.05 mag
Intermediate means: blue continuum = 34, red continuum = 33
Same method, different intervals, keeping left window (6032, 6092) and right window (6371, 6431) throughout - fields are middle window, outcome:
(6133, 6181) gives 0.03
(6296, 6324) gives 0.01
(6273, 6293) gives -0.02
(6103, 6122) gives 0.01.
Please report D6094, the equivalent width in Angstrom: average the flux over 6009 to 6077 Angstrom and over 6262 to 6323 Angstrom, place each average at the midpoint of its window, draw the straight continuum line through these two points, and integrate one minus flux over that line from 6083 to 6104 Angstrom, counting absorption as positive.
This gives 0.3 Angstrom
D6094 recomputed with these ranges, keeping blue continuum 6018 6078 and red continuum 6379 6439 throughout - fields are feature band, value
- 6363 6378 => -0.42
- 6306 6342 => -0.09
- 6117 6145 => 0.49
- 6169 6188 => -0.20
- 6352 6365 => -0.11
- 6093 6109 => 0.13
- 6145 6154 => 0.11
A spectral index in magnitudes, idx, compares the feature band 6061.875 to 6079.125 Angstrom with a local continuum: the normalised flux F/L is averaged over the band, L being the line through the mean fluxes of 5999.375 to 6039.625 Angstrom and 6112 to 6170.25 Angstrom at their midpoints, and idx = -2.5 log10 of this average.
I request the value -0.02 mag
